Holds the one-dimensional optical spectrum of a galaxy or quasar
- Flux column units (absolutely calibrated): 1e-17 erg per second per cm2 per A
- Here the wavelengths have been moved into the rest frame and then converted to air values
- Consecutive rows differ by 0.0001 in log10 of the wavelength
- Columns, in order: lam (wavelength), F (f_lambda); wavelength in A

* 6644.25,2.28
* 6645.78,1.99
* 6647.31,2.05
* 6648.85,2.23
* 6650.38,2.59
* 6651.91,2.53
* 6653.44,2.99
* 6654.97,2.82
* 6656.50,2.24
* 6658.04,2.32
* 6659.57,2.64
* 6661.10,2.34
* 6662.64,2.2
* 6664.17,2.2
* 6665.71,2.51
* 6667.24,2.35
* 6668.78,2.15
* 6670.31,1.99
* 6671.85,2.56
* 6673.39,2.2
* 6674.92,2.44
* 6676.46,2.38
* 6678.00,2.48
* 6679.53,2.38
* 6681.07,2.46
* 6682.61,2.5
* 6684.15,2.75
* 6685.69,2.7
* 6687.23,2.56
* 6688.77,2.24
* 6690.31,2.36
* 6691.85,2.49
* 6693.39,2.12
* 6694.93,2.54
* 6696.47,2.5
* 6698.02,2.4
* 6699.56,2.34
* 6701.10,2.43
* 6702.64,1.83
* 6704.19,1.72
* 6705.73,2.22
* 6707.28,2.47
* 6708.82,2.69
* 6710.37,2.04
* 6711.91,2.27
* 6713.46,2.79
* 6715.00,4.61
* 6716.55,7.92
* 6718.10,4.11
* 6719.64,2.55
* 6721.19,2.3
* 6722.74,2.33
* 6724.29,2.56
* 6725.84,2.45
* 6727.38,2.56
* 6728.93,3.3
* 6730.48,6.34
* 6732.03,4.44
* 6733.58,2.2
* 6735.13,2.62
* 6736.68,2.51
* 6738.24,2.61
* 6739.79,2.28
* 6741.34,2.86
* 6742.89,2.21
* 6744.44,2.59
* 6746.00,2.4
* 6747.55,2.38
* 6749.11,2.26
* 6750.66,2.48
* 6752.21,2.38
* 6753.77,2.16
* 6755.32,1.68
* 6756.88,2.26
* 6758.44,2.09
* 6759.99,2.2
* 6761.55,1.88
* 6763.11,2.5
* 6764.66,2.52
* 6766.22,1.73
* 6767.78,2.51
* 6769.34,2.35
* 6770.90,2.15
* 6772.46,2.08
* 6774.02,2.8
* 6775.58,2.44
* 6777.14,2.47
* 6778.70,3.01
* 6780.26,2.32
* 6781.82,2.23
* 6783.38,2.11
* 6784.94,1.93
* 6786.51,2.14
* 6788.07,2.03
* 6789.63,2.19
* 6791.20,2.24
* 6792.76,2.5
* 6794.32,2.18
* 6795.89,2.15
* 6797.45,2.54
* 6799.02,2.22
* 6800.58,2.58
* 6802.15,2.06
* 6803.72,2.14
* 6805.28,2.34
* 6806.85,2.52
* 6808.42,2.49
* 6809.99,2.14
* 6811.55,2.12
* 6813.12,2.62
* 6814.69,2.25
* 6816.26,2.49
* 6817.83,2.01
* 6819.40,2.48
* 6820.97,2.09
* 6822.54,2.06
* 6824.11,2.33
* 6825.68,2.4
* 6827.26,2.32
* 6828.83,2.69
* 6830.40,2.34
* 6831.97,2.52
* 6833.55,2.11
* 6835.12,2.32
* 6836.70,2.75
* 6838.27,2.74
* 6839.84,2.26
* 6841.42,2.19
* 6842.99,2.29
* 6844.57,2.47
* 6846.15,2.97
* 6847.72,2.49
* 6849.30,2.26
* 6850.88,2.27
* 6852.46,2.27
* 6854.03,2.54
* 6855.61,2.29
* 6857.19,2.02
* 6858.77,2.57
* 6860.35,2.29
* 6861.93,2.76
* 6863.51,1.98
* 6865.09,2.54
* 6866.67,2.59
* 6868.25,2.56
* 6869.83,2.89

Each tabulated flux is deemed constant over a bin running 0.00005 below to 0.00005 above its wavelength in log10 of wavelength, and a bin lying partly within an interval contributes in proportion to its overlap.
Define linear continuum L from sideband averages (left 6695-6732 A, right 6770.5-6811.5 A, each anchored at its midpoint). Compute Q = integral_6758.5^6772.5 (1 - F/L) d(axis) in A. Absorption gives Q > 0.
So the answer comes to 1.8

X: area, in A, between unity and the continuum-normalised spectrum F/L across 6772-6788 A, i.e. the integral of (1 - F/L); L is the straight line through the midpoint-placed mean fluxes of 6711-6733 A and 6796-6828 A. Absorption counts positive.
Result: 2.44 A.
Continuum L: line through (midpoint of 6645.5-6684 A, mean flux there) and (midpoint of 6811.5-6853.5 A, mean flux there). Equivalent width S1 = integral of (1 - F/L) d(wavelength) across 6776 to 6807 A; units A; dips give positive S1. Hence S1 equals 1.2 A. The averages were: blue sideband 2.39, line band 2.29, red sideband 2.38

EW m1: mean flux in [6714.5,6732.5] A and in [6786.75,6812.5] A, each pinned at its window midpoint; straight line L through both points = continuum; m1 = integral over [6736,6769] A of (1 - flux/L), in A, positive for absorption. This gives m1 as 9.16 A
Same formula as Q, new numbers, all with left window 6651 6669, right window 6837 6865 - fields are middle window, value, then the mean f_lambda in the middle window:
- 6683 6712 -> 1.0 A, 2.35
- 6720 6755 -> -4.2 A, 2.72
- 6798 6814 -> 0.6 A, 2.33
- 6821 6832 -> 0.3 A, 2.35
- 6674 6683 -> 0.0 A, 2.43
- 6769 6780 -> -0.2 A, 2.47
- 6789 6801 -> 0.5 A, 2.32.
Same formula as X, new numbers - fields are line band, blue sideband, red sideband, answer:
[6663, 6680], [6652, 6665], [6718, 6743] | 1.53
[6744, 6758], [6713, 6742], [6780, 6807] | 3.20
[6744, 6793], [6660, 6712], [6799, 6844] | 1.44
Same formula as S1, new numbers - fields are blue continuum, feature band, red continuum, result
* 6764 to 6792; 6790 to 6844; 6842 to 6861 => 0.2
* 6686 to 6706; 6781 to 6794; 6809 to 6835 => 0.8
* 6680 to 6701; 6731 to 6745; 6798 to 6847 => -2.0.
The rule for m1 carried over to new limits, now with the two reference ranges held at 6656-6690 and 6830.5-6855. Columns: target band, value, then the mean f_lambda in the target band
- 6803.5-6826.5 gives 1.12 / 2.3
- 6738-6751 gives -0.21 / 2.45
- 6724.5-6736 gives -4.61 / 3.37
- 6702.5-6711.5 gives 0.78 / 2.19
